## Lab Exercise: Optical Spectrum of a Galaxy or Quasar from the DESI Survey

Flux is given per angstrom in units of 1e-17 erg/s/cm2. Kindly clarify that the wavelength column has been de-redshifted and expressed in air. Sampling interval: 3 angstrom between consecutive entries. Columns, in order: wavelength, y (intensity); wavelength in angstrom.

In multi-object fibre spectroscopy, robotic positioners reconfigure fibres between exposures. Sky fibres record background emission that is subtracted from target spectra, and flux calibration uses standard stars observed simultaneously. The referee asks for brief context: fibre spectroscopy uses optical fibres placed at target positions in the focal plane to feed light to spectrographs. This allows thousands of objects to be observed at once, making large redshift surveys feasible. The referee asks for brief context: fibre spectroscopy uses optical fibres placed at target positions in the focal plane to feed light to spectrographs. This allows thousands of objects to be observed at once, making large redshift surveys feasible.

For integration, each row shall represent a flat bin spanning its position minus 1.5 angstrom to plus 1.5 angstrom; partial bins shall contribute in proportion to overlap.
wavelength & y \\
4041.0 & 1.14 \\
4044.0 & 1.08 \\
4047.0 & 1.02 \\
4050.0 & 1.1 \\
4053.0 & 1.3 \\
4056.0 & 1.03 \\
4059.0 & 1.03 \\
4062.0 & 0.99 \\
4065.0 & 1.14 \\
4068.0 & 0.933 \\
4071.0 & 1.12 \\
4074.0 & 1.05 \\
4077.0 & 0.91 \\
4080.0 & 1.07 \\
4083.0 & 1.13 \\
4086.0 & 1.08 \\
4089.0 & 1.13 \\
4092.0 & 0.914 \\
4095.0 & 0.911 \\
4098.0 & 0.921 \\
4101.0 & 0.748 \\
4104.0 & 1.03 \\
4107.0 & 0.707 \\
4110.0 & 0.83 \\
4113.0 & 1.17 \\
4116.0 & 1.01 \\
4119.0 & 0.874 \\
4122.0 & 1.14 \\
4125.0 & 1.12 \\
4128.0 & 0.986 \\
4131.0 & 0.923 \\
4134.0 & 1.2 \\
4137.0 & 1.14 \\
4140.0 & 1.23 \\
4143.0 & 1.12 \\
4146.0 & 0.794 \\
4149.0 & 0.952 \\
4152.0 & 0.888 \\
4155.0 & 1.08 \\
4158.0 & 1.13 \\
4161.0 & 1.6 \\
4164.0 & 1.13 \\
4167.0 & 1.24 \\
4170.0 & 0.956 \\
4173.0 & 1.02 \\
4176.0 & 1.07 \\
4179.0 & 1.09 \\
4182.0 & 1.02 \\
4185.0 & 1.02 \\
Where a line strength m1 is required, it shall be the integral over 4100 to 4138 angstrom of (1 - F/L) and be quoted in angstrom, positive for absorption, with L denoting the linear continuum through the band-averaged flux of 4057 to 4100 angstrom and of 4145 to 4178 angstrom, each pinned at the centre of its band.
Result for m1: 2.2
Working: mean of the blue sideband 1.02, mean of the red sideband 1.08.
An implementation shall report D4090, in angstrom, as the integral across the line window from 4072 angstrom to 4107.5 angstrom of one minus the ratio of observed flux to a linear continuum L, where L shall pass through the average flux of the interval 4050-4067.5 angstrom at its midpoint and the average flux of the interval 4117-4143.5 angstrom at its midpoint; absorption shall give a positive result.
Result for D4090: 3.5 angstrom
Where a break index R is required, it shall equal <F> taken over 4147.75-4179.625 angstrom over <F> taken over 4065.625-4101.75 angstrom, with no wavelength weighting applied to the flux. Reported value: 1.1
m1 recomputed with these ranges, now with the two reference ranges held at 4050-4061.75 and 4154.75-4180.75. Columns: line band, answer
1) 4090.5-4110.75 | 4.6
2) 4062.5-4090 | 1.3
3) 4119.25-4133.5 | 1.2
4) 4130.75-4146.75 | 0.6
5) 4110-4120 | 1.2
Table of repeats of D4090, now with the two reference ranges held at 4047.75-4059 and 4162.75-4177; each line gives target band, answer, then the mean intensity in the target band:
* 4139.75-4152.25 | 1.2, 0.984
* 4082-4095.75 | 0.9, 1.04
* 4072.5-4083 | 0.8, 1.03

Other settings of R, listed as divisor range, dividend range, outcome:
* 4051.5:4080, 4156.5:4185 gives 1.07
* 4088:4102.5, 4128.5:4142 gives 1.21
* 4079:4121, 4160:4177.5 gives 1.20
